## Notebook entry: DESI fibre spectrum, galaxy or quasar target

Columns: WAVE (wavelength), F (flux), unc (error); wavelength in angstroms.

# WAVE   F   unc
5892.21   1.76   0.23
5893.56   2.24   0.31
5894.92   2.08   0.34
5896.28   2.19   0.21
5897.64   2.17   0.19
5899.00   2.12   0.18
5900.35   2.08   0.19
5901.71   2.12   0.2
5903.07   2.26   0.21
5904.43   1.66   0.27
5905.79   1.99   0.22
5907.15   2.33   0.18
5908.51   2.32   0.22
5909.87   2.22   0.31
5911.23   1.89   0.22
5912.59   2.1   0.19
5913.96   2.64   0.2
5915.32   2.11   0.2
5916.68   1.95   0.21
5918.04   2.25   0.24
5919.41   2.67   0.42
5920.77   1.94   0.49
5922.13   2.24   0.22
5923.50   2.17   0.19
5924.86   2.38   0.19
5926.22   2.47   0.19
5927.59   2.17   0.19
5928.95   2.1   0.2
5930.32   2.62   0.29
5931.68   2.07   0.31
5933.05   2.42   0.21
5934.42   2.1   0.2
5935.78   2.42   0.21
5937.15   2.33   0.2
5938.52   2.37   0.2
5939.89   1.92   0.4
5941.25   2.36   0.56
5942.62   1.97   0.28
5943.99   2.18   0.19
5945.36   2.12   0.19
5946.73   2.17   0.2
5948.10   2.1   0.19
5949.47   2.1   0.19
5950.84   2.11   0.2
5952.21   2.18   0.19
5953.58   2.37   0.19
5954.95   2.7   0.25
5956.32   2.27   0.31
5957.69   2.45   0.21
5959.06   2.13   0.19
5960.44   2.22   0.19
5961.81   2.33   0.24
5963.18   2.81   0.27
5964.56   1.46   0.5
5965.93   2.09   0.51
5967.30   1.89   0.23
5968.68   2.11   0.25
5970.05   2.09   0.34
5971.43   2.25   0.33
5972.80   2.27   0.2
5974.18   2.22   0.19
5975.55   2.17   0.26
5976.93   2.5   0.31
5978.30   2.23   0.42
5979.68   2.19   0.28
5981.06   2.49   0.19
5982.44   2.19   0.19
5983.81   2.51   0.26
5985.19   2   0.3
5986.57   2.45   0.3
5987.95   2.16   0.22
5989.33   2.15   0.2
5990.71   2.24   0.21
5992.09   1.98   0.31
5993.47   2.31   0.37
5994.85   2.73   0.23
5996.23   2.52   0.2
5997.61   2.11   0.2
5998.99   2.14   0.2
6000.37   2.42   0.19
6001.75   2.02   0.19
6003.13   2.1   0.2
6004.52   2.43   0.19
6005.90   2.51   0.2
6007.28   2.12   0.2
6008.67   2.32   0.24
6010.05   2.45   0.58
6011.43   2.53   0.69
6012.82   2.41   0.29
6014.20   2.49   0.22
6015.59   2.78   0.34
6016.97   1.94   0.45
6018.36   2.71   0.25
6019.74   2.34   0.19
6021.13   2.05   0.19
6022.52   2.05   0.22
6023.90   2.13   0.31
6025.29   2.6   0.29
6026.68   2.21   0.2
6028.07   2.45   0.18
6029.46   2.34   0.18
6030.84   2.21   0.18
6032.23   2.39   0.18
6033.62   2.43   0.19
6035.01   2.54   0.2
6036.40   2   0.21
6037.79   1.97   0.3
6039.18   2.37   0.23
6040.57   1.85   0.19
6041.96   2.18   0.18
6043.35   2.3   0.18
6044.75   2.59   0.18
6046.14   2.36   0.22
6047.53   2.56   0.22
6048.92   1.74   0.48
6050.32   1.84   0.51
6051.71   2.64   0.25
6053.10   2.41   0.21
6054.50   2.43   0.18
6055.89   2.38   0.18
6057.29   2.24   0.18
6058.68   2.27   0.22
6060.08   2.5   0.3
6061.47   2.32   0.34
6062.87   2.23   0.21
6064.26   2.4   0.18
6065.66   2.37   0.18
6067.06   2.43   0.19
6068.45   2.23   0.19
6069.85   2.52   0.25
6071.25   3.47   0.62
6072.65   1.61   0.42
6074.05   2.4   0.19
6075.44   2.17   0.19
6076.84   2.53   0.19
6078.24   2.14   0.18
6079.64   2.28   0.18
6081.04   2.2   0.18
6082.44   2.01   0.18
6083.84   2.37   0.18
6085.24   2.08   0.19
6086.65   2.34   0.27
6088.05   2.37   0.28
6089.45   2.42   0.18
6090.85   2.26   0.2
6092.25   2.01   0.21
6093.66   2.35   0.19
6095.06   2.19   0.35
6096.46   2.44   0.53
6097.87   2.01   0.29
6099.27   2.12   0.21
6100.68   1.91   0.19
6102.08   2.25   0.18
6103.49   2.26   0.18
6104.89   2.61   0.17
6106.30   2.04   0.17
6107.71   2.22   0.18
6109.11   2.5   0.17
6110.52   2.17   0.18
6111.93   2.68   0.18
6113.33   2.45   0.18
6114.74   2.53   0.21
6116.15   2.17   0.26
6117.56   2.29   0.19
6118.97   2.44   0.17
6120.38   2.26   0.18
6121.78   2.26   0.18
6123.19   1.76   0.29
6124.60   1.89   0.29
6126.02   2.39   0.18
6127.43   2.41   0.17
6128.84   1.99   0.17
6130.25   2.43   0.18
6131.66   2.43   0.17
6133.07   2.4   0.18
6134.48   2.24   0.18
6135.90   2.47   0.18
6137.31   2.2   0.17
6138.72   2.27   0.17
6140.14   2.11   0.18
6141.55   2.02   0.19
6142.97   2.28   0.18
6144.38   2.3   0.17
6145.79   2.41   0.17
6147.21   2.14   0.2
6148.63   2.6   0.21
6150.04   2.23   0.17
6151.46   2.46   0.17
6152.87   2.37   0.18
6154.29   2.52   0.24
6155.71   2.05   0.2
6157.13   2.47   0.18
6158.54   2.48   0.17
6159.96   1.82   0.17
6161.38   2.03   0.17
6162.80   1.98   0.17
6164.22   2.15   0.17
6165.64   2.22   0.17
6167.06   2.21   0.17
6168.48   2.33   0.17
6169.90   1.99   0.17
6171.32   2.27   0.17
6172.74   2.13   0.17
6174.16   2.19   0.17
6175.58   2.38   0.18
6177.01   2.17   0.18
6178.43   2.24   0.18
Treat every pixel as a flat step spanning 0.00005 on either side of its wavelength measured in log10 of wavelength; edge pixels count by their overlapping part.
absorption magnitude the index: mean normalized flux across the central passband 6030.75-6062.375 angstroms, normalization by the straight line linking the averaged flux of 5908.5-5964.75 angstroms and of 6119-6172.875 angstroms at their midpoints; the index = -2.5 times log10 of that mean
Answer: -0.02 mag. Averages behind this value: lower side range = 2.24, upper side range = 2.24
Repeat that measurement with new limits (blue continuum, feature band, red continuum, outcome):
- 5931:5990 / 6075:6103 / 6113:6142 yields 0.01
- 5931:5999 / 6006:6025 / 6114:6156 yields -0.05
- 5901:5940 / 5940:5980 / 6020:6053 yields 0.01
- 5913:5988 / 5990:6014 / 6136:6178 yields -0.04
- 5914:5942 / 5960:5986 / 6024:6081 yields 0.03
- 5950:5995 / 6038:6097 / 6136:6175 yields -0.03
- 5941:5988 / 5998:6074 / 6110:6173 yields -0.04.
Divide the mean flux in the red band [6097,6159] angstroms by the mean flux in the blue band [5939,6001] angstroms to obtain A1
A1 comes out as 1.02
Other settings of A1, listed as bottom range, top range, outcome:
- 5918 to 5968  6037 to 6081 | 1.04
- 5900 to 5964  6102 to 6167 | 1.02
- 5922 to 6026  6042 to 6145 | 1.01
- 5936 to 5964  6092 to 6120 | 1.01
